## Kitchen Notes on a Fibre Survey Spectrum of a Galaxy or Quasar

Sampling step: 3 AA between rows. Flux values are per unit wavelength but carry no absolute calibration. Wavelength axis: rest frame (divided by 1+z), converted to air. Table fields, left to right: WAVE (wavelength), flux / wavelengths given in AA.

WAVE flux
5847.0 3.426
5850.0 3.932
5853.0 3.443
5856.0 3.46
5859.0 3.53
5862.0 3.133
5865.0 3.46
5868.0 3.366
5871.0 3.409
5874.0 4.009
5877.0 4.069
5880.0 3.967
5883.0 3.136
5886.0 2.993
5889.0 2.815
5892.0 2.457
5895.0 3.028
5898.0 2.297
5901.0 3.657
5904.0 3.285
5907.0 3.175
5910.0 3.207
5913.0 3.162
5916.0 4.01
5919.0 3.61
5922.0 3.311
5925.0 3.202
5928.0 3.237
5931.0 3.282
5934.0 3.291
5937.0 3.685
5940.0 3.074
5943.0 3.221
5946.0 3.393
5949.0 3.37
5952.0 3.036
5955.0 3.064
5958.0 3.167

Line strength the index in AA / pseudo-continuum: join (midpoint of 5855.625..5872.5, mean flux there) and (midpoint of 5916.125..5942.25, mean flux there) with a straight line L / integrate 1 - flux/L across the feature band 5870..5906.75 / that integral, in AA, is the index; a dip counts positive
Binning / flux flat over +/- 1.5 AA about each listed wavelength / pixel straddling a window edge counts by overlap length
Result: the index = 1.4 AA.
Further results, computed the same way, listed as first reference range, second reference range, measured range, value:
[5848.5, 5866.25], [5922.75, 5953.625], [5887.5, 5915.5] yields 2.73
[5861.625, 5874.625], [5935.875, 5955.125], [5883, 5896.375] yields 2.18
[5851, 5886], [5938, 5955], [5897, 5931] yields 0.45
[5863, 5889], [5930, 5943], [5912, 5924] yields -0.53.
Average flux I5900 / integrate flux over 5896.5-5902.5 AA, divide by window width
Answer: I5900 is 2.98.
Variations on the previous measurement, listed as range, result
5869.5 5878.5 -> 3.83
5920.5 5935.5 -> 3.26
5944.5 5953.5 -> 3.27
